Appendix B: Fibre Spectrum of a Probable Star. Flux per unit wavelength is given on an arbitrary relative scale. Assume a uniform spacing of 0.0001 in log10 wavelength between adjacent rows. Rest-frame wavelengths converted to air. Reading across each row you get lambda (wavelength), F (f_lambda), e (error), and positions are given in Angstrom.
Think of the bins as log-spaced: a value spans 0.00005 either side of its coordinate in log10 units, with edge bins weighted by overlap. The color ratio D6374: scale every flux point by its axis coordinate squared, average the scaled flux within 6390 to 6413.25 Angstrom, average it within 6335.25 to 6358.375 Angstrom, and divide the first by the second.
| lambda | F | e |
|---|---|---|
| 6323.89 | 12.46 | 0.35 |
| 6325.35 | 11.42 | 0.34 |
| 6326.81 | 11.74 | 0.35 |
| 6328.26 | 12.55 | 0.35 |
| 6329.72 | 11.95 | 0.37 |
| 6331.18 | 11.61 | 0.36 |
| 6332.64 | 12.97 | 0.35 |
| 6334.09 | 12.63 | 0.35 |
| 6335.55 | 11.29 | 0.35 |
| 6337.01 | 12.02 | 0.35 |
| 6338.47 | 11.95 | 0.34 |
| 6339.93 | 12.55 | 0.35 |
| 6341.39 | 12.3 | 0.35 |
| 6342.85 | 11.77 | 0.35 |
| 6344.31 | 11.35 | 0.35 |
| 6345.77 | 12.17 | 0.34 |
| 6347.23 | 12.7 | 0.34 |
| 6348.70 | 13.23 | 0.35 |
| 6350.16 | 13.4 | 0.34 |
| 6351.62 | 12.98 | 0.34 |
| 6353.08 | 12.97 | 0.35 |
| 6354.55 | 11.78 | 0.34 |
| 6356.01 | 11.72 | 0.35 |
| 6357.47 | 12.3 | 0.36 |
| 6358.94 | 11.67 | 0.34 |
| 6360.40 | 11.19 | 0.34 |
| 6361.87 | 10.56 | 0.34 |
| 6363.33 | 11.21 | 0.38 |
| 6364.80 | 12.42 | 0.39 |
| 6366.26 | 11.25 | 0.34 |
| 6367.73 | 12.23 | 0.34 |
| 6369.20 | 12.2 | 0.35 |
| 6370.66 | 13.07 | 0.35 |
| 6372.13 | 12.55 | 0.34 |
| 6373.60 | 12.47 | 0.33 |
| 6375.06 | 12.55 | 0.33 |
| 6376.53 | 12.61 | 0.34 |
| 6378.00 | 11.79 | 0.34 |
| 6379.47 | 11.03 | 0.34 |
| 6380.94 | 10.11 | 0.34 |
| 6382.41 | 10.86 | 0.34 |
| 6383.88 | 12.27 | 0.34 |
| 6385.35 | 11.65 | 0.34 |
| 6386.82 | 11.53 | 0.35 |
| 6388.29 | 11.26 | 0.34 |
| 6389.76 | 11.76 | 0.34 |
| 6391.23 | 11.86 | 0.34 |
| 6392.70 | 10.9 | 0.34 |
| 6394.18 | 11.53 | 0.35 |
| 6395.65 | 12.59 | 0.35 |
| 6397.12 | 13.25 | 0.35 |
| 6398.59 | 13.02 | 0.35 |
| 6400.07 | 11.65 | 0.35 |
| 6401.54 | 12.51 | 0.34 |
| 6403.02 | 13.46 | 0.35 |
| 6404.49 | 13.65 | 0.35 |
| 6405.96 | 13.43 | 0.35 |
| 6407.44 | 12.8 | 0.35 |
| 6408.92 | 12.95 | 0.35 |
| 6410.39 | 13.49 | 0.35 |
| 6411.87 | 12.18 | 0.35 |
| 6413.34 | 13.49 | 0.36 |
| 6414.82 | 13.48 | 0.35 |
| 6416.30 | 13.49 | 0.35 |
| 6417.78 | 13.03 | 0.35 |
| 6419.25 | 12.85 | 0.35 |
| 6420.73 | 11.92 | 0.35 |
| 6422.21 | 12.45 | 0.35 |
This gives 1.0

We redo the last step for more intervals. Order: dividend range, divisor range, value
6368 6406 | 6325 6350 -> 1.01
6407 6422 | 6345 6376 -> 1.08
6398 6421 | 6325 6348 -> 1.10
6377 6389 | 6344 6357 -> 0.92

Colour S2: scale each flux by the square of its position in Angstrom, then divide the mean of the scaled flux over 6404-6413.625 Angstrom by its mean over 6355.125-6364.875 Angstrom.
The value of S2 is 1.16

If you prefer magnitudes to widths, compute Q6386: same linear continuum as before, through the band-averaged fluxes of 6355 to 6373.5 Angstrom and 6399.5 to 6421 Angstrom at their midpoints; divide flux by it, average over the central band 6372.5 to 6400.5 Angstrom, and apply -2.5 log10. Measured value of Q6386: 0.05 mag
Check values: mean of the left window 11.9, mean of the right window 13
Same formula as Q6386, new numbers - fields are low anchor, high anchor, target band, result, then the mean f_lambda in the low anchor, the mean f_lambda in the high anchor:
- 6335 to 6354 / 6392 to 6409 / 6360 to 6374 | 0.05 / 12.4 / 12.6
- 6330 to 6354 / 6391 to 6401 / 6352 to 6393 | 0.04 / 12.4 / 12.1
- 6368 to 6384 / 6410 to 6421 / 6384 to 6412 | 0.01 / 12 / 13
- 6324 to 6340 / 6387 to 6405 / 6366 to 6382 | 0.02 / 12.1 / 12.2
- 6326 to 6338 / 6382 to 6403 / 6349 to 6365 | 0.00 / 12.1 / 12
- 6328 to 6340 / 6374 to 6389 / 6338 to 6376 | -0.03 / 12.1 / 11.6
